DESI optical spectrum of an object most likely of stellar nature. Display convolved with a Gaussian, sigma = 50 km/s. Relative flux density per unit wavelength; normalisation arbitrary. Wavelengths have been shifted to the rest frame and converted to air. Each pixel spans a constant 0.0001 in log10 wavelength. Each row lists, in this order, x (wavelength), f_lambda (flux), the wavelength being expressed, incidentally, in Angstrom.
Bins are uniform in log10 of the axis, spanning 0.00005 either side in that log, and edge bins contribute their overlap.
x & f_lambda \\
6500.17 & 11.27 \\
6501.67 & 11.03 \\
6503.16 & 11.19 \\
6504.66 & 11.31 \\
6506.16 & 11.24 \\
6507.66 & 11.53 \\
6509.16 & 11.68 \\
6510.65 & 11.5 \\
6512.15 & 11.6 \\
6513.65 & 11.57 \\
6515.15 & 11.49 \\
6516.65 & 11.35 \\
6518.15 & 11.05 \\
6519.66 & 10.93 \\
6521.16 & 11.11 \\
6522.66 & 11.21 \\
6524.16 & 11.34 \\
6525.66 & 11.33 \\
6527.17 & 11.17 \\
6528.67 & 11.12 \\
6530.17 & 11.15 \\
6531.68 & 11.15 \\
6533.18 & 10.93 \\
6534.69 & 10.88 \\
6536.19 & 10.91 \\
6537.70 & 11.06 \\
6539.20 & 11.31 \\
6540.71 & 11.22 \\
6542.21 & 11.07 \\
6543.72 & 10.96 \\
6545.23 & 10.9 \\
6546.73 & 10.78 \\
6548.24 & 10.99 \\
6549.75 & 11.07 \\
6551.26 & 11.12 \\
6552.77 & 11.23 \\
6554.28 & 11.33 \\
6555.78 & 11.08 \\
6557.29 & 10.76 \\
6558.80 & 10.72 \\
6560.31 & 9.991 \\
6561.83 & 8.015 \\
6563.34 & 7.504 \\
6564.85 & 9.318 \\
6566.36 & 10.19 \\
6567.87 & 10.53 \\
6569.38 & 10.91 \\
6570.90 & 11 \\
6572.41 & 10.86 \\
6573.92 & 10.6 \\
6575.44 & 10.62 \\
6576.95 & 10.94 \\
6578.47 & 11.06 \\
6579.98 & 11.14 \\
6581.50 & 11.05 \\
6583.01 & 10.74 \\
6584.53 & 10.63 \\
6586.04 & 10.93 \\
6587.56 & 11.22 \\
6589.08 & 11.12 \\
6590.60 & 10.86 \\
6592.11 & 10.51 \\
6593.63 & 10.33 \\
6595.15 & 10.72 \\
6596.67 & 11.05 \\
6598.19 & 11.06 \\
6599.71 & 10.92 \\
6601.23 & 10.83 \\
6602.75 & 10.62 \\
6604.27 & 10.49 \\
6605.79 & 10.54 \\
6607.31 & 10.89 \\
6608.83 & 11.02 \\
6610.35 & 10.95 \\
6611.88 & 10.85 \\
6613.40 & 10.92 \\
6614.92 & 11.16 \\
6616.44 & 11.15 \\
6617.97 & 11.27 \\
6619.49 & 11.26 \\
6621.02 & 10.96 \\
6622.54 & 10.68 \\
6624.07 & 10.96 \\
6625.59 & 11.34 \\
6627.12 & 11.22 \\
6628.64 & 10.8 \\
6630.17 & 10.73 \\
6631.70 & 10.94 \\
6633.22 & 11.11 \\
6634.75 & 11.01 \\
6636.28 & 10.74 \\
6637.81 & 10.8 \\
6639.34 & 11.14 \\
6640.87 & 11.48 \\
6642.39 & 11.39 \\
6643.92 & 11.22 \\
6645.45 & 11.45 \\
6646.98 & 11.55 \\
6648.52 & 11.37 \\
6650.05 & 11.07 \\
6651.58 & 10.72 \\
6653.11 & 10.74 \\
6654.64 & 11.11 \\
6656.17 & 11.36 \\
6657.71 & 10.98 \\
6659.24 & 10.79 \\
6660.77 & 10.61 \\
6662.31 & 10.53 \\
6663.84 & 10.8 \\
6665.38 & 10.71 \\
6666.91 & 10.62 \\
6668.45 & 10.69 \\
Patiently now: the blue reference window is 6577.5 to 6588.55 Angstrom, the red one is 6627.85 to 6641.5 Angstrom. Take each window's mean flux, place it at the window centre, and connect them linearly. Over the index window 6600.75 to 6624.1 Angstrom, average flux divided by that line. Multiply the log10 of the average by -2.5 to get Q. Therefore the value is 0.006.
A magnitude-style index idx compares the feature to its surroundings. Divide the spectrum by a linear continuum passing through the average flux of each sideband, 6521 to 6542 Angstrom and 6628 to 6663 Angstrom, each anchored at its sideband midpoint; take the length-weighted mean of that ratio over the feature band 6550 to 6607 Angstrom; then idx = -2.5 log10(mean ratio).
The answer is 0.05 mag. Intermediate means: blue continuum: 11.1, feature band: 10.6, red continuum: 11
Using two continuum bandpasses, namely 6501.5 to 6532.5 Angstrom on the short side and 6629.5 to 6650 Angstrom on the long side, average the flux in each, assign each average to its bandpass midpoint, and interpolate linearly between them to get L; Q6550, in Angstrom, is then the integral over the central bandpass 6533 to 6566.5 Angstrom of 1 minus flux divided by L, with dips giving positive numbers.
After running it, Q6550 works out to 2.01 Angstrom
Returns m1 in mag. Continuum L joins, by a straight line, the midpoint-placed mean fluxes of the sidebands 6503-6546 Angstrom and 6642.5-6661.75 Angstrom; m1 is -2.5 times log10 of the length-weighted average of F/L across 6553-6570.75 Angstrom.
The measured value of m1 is 0.11 mag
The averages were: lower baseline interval 11.2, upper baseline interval 11.1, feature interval 10.1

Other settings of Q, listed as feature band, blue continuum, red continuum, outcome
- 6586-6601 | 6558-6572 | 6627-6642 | -0.06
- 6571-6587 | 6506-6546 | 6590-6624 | 0.01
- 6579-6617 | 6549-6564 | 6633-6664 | -0.02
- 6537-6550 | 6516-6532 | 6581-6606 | 0.00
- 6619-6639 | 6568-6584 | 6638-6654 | 0.02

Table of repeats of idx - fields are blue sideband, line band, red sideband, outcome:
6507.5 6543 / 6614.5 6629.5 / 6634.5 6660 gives 0.01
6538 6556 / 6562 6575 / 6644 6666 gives 0.11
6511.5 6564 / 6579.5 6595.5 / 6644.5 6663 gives 0.01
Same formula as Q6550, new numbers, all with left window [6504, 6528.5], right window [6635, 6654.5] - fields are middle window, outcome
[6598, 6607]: 0.4 Angstrom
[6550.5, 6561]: 0.4 Angstrom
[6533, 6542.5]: 0.2 Angstrom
